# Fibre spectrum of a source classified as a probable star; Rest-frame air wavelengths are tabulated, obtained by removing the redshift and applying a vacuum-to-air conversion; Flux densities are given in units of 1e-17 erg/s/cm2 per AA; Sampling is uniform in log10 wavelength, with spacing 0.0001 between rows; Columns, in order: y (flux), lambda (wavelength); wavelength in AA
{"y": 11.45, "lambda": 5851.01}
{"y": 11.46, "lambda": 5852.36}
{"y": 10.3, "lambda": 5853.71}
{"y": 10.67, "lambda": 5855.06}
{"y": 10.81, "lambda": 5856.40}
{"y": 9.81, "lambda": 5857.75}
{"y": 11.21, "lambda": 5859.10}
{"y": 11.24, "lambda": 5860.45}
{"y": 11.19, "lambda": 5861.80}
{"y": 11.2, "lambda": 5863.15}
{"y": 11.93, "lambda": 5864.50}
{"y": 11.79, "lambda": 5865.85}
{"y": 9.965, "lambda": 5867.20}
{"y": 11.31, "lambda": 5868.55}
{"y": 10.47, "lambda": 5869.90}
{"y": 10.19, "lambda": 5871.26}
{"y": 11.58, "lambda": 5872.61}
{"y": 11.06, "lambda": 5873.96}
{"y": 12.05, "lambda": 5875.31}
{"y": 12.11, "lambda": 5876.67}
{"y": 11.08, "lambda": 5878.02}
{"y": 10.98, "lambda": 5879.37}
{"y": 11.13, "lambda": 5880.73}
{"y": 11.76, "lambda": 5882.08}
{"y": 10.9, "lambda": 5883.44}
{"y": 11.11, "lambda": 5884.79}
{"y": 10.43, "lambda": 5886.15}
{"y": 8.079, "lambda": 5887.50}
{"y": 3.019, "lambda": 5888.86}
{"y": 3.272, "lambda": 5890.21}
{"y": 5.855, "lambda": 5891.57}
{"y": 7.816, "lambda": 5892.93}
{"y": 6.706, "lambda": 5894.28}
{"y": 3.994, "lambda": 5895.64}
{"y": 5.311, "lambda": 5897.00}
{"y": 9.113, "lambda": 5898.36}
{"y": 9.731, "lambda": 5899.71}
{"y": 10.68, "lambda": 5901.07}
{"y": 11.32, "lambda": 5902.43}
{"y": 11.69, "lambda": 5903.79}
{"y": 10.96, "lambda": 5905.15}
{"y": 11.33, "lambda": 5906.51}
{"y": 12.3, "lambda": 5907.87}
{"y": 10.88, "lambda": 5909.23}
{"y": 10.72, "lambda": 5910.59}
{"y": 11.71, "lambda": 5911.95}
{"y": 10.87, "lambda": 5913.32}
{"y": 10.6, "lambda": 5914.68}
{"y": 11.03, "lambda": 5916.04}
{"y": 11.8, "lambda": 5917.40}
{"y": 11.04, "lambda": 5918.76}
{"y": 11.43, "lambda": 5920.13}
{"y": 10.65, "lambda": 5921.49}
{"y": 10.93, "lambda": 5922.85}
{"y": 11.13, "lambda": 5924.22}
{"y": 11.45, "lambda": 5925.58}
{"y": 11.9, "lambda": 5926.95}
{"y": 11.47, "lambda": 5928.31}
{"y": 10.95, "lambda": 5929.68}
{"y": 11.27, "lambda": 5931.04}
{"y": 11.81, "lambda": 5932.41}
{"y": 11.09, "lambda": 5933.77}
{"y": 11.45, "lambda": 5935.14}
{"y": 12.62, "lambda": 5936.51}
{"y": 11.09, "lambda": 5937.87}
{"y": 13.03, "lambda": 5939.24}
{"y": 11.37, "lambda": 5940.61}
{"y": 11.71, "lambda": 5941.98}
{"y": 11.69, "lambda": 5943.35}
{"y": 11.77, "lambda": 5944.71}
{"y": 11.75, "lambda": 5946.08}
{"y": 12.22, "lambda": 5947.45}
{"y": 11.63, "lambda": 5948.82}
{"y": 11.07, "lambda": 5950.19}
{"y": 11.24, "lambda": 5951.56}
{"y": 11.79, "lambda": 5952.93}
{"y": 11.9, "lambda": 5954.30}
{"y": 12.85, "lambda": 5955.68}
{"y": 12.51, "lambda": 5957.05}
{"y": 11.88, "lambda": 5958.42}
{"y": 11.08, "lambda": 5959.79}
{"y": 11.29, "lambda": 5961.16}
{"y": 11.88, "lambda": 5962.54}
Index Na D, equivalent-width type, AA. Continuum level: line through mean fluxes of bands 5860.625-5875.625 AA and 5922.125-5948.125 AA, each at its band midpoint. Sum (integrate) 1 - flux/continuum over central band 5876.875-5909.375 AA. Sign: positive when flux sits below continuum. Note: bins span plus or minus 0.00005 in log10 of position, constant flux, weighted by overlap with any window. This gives 6.2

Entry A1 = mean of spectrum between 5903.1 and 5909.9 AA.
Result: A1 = 11.4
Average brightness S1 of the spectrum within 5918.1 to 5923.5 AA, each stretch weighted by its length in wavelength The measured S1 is 11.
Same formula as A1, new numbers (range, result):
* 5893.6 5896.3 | 5.38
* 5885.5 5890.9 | 6.18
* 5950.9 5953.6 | 11.5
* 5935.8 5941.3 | 12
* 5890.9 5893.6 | 6.83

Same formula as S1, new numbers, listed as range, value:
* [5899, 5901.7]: 10.2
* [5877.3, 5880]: 11.1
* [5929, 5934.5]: 11.3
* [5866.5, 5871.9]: 10.5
